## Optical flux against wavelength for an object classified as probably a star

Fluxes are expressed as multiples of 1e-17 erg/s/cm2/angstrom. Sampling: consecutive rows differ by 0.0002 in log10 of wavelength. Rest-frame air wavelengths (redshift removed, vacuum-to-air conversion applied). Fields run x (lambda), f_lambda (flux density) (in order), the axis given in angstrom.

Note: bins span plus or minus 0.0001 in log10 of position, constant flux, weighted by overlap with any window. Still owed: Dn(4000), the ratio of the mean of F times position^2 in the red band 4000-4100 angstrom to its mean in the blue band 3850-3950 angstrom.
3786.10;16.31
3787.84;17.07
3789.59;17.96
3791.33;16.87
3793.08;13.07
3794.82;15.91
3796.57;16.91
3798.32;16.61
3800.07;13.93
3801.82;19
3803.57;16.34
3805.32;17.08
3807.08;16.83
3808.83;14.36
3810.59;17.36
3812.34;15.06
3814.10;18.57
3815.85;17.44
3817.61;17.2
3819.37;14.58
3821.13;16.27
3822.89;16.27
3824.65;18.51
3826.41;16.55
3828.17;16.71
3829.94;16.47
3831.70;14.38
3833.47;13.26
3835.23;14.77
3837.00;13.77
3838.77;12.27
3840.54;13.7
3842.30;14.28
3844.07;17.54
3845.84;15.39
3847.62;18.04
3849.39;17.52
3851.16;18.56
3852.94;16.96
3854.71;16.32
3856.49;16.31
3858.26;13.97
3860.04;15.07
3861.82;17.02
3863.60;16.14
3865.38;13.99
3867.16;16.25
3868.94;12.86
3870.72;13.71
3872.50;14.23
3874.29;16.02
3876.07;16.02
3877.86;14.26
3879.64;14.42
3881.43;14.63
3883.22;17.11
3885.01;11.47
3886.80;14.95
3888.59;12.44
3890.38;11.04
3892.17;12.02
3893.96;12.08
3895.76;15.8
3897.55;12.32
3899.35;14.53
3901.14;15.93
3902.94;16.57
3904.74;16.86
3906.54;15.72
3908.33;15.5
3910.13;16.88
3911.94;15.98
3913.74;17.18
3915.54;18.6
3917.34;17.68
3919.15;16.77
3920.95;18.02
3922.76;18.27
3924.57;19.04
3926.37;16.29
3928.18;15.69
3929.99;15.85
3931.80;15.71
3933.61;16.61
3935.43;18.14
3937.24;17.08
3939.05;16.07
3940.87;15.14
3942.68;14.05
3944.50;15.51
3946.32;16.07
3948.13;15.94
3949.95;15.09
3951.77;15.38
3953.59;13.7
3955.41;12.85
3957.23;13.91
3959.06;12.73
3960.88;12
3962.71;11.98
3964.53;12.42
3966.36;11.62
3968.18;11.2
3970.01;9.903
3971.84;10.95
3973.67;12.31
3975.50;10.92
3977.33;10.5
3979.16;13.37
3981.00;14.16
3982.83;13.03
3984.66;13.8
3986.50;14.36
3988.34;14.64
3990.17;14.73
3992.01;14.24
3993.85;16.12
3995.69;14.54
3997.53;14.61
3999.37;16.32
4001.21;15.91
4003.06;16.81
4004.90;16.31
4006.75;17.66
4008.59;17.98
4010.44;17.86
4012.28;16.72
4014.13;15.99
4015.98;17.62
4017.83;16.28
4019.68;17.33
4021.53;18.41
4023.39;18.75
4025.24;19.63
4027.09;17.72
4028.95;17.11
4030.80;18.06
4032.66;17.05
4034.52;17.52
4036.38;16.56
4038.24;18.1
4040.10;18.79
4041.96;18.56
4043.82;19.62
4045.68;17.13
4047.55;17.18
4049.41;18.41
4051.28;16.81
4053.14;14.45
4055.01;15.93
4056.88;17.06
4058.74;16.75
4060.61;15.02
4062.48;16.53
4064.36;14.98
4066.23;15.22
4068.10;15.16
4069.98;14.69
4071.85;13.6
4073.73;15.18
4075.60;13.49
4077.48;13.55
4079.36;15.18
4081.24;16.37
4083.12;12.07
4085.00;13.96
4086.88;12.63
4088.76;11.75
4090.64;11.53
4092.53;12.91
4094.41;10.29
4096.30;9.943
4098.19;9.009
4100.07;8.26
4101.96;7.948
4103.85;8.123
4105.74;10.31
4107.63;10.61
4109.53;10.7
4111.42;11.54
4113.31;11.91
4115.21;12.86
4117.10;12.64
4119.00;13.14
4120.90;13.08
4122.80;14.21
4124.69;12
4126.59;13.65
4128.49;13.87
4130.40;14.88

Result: 1.09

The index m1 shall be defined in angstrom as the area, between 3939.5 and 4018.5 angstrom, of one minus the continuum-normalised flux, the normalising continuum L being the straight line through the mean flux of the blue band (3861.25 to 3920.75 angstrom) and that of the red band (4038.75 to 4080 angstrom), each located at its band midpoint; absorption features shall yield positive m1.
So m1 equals 6.33 angstrom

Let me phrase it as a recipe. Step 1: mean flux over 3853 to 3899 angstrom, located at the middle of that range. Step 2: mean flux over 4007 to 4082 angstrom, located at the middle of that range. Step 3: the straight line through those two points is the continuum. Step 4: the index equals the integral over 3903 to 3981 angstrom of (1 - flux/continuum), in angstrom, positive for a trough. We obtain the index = 2.1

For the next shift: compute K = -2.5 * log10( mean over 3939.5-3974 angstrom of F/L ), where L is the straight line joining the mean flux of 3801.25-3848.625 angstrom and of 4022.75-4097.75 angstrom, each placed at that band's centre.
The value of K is 0.18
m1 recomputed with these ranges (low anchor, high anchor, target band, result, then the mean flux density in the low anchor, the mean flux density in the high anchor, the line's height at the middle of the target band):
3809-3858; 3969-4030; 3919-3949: -1.6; 16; 15.4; 15.6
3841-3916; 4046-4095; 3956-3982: 5.2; 15.3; 14.7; 15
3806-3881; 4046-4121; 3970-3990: 2.2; 15.7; 13.3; 14.3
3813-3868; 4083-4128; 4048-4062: -4.6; 15.9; 11.5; 12.3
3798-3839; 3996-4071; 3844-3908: 4.7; 16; 16.9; 16.3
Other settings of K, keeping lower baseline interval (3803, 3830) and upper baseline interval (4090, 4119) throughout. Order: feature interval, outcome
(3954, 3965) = 0.078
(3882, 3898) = 0.137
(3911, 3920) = -0.183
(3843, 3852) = -0.090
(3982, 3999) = -0.120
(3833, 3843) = 0.180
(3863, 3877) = 0.044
